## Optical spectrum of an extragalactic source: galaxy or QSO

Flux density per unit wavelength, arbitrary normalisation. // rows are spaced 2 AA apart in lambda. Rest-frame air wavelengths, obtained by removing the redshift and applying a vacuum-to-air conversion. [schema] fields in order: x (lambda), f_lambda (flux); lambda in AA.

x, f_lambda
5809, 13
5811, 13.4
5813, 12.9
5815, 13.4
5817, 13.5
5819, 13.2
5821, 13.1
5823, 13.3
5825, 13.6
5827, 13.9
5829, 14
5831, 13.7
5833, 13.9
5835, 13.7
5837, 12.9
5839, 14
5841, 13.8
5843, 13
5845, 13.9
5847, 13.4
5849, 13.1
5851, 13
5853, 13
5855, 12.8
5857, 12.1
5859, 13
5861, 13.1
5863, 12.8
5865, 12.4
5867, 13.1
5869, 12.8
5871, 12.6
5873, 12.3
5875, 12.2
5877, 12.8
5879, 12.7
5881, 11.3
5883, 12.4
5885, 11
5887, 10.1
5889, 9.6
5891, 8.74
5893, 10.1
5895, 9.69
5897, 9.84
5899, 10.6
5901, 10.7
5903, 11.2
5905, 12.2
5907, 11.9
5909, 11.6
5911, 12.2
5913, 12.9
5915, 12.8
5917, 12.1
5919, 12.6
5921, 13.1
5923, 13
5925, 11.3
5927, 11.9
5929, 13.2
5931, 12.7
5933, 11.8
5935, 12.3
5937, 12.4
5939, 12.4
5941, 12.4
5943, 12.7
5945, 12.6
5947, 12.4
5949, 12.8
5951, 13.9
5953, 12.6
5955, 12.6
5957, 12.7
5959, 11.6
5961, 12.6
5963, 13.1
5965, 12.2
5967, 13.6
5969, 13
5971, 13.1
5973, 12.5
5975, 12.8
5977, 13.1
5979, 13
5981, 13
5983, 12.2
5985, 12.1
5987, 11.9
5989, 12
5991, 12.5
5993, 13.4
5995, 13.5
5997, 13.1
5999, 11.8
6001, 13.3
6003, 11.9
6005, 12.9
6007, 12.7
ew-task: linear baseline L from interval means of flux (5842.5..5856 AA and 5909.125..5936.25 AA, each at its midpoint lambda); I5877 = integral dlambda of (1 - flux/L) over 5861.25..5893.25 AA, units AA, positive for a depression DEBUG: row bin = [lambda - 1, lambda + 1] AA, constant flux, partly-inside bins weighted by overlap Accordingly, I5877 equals 2.8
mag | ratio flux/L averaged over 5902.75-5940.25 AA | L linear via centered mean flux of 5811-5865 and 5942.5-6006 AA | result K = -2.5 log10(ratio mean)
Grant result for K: 0.05 mag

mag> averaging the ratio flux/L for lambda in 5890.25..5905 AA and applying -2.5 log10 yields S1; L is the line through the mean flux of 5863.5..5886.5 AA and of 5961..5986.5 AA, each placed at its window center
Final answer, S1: 0.203 mag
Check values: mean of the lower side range 12.3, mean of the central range 10.3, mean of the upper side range 12.8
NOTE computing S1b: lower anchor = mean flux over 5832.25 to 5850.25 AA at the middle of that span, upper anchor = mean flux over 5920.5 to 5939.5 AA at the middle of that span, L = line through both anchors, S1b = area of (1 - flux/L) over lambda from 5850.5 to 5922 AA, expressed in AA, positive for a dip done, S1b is 6.0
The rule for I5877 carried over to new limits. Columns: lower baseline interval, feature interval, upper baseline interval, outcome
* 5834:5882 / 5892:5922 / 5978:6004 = 2.9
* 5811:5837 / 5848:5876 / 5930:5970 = 1.0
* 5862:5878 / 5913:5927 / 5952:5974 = 0.2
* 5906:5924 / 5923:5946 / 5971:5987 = 0.3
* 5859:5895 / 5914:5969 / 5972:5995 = -1.3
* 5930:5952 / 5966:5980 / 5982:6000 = -0.5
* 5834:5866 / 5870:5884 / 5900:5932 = 0.5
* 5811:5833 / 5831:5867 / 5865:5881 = -0.5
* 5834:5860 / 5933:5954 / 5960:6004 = 0.4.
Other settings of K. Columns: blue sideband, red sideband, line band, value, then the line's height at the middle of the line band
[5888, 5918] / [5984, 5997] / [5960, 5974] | -0.058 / 12.2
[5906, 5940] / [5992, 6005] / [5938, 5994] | -0.003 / 12.6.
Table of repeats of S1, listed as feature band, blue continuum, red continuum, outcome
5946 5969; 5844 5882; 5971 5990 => -0.01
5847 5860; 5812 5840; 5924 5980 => 0.04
